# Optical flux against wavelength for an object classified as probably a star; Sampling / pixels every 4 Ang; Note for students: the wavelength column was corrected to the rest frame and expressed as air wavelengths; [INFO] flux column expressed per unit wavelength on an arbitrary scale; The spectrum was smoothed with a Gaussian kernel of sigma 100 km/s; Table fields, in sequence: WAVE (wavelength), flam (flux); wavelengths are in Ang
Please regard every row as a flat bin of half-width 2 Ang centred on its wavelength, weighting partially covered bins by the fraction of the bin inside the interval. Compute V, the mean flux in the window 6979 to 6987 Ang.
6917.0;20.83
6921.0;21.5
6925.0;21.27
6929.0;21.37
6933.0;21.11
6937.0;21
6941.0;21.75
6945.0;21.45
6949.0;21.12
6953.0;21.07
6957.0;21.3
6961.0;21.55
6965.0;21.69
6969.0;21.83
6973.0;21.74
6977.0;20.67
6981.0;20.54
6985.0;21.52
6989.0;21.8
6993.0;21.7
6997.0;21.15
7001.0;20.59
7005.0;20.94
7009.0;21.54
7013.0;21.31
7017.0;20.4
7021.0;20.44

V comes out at 21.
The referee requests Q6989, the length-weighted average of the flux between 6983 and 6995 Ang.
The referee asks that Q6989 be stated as 21.7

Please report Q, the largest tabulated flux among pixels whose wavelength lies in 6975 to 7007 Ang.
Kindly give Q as 21.8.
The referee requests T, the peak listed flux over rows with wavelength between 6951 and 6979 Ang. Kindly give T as 21.83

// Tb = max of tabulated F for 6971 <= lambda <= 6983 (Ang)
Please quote 21.74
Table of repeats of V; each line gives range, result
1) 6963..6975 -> 21.8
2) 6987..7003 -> 21.3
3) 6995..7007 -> 20.9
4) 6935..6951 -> 21.3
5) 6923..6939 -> 21.2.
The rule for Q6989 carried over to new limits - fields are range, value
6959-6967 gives 21.6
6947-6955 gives 21.1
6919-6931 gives 21.4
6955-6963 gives 21.4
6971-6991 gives 21.3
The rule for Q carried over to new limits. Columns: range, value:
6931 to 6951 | 21.75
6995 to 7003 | 21.15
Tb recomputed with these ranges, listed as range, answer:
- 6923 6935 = 21.37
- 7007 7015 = 21.54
